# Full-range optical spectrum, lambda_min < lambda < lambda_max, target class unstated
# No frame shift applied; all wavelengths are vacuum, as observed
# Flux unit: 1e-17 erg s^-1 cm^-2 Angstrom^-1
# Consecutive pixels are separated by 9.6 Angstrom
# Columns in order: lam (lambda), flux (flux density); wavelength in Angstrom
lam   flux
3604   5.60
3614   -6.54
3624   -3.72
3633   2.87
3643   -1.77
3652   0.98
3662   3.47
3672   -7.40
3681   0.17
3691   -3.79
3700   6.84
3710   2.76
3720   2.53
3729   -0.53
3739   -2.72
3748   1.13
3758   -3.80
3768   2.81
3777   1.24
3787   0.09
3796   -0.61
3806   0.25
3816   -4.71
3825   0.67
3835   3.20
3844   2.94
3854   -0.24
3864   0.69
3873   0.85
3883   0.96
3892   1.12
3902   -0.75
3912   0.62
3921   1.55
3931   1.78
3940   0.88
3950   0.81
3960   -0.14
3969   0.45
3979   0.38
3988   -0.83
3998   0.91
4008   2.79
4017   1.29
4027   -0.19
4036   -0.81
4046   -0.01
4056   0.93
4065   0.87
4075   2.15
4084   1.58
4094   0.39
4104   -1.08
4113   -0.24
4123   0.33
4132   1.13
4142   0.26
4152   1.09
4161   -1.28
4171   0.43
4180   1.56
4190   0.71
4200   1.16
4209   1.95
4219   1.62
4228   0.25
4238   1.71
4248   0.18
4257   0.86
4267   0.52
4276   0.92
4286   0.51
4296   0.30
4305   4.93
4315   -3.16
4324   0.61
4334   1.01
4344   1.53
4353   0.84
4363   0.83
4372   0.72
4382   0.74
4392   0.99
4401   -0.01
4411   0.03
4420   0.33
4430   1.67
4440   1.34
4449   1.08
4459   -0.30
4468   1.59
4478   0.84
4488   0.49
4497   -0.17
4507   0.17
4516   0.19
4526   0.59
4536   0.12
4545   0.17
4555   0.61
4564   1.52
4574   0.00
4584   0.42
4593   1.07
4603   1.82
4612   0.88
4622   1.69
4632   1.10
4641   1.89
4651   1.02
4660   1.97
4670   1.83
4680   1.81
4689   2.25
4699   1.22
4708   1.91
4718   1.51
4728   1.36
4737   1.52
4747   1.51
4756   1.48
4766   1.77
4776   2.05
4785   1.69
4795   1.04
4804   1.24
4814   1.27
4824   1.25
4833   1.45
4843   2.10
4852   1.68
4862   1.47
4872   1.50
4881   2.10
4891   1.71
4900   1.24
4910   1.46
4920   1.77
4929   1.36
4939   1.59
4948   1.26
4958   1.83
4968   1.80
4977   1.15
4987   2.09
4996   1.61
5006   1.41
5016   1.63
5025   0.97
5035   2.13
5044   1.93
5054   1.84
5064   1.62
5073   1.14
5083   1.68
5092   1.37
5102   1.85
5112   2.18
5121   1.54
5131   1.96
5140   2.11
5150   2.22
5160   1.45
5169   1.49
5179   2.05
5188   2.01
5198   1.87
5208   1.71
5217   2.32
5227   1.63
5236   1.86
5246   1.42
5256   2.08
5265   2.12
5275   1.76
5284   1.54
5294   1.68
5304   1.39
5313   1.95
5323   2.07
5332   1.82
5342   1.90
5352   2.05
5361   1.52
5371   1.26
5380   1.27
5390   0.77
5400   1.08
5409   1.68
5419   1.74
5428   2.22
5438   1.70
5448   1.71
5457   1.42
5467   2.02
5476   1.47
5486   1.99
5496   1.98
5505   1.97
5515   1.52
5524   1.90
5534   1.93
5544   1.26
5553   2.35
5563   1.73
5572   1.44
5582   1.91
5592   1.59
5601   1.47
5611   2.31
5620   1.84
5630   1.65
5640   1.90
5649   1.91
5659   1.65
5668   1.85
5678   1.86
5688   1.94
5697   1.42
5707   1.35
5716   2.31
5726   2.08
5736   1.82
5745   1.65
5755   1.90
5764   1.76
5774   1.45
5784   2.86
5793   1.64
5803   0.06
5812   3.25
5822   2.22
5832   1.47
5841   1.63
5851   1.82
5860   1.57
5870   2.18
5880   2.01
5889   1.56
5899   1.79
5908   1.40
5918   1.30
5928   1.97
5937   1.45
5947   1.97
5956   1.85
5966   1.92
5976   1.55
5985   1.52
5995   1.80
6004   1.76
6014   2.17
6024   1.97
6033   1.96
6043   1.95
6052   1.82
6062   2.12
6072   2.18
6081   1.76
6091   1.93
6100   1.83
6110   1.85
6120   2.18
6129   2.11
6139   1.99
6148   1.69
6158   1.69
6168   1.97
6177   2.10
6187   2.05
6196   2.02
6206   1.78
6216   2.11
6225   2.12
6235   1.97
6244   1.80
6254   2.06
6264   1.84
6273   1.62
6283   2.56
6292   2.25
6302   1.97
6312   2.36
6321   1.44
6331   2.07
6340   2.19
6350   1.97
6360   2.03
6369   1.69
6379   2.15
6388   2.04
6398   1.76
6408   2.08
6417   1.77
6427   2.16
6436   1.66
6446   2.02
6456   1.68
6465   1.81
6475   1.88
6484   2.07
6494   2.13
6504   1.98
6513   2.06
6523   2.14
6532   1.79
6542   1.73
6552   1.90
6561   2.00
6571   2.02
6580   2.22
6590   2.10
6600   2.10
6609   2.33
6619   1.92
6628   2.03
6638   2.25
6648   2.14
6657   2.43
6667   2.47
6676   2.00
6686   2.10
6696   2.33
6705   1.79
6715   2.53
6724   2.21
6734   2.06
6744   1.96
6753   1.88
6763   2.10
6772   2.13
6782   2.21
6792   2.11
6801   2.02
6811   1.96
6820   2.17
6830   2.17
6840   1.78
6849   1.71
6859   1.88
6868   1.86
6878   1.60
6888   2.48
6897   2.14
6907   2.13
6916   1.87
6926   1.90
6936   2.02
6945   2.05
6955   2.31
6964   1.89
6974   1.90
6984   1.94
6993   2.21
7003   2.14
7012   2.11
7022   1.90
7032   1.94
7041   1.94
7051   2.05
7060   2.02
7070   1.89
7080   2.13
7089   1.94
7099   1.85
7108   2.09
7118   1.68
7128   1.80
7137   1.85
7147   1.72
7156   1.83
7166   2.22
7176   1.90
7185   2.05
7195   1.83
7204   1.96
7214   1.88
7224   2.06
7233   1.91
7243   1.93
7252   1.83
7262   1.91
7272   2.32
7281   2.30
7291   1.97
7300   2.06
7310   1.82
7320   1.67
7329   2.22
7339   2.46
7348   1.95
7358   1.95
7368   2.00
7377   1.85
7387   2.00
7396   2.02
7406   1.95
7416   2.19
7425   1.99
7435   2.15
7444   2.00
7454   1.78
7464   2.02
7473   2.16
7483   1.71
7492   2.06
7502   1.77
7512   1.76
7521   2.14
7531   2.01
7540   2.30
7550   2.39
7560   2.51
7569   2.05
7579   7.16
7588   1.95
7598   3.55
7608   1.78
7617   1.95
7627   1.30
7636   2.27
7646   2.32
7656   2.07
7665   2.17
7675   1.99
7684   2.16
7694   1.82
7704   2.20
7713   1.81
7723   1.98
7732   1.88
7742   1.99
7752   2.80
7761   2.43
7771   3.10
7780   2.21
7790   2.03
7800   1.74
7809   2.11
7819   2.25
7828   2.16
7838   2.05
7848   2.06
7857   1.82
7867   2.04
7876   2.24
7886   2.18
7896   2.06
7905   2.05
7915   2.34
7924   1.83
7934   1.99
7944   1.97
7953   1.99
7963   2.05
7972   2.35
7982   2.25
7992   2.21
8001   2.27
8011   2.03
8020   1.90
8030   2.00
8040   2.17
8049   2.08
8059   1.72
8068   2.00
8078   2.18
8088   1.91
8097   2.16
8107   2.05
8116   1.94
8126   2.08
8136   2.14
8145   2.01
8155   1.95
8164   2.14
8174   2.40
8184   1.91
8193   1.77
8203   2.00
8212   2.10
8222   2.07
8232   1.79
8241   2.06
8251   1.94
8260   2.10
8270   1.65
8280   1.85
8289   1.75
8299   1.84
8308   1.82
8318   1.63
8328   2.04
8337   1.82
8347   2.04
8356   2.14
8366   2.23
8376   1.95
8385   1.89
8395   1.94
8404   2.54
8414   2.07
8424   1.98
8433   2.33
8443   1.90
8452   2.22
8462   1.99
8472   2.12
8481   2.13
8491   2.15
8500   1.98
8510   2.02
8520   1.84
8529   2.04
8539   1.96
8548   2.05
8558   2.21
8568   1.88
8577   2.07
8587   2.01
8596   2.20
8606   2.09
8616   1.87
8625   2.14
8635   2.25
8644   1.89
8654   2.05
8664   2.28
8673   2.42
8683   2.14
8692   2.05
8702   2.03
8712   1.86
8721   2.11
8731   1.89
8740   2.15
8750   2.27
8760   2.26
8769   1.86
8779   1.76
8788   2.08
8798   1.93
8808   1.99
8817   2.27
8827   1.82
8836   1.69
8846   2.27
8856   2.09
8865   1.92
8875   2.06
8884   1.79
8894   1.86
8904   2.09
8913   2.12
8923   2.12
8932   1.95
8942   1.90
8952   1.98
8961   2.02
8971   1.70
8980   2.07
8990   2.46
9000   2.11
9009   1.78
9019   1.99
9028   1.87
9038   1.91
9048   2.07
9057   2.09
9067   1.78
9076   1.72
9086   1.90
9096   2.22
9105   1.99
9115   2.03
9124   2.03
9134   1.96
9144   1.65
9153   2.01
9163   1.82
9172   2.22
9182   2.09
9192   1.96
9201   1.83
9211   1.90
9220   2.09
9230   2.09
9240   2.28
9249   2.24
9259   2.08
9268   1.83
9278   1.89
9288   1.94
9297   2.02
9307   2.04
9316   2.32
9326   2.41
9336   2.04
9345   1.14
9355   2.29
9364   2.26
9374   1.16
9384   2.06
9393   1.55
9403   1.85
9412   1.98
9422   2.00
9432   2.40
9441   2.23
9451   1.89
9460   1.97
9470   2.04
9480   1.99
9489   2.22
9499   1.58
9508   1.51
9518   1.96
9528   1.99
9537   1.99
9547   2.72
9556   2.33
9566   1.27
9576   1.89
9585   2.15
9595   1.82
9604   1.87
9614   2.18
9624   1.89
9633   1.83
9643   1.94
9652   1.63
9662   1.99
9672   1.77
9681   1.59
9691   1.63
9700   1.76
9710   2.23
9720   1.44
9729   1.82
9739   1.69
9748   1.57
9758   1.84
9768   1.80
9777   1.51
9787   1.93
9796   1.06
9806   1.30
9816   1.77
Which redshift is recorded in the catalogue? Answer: 0.154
